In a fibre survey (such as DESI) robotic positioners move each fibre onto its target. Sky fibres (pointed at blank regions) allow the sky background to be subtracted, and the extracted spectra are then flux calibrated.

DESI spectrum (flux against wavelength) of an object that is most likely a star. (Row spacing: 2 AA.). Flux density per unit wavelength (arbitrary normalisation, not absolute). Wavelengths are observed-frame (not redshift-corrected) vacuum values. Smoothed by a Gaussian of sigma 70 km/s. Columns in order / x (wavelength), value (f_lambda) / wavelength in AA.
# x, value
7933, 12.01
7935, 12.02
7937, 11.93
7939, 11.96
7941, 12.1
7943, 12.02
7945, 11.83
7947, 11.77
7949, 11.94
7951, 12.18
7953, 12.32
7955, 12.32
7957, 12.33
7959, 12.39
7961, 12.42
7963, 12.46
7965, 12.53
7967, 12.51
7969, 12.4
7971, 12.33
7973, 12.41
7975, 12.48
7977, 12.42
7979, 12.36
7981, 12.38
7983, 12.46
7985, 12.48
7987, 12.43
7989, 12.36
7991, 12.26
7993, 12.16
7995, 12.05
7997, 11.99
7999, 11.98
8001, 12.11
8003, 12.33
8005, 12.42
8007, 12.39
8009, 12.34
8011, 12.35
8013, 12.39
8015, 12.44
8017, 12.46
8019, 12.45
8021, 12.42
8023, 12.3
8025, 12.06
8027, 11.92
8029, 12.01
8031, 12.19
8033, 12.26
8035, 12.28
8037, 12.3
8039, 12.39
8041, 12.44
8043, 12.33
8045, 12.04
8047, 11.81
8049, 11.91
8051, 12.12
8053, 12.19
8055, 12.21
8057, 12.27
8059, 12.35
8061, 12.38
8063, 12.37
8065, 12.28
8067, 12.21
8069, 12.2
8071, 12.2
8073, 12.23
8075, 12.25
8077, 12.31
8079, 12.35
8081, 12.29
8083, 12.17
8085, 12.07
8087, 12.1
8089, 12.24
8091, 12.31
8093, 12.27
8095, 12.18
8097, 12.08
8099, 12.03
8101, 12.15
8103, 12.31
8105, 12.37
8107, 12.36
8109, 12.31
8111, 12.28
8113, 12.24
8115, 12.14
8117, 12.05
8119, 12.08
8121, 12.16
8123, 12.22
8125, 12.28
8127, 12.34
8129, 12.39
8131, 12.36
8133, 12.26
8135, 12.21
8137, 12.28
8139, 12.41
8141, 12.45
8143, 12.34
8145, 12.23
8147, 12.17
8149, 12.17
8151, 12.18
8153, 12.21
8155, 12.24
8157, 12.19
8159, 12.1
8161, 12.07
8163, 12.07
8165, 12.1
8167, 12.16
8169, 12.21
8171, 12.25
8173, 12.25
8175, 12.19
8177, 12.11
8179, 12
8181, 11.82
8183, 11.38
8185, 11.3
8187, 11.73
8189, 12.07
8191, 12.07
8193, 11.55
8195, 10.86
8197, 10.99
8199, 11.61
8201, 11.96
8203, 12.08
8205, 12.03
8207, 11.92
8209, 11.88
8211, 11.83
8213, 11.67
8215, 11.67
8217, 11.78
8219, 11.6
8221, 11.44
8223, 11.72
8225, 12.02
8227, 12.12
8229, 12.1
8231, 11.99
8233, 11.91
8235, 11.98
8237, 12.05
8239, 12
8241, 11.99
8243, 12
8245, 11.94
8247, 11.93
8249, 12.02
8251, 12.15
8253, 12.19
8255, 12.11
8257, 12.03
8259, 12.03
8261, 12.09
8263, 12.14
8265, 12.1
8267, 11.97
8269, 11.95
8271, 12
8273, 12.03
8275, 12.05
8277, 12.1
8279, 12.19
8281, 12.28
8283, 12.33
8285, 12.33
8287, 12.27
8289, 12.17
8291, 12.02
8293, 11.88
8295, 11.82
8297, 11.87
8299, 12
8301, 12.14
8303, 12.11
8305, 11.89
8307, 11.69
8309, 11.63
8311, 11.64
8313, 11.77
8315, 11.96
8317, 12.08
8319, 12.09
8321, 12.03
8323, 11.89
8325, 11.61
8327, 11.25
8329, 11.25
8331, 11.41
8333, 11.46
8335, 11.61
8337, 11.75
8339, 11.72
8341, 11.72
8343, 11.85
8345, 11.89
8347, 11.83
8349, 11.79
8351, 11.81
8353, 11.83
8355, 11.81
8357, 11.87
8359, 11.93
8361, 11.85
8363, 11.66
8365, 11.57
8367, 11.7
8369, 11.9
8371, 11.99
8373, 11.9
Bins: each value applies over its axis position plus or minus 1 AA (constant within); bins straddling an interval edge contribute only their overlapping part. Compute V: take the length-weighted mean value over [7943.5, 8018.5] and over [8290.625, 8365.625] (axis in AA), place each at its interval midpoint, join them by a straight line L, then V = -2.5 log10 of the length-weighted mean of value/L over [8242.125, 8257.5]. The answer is -0.01 mag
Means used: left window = 12.3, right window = 11.8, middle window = 12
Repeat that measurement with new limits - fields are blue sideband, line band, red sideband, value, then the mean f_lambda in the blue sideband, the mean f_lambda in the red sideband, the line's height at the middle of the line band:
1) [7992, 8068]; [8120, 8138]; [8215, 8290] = -0.012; 12.2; 12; 12.1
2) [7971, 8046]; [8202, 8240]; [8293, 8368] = 0.006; 12.3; 11.8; 12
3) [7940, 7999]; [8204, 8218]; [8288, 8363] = 0.012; 12.3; 11.8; 12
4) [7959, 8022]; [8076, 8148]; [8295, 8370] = -0.008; 12.4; 11.8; 12.2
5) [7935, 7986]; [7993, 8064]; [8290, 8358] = -0.005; 12.3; 11.8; 12.2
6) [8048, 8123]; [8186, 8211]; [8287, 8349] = 0.026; 12.2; 11.8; 12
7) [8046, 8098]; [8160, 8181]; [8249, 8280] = 0.001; 12.2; 12.1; 12.1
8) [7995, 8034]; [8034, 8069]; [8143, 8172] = 0.000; 12.2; 12.2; 12.2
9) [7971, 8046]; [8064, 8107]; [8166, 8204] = -0.012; 12.3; 11.8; 12.1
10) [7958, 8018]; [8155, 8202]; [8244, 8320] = 0.024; 12.3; 12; 12.1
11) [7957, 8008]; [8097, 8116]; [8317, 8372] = -0.009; 12.3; 11.7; 12.1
